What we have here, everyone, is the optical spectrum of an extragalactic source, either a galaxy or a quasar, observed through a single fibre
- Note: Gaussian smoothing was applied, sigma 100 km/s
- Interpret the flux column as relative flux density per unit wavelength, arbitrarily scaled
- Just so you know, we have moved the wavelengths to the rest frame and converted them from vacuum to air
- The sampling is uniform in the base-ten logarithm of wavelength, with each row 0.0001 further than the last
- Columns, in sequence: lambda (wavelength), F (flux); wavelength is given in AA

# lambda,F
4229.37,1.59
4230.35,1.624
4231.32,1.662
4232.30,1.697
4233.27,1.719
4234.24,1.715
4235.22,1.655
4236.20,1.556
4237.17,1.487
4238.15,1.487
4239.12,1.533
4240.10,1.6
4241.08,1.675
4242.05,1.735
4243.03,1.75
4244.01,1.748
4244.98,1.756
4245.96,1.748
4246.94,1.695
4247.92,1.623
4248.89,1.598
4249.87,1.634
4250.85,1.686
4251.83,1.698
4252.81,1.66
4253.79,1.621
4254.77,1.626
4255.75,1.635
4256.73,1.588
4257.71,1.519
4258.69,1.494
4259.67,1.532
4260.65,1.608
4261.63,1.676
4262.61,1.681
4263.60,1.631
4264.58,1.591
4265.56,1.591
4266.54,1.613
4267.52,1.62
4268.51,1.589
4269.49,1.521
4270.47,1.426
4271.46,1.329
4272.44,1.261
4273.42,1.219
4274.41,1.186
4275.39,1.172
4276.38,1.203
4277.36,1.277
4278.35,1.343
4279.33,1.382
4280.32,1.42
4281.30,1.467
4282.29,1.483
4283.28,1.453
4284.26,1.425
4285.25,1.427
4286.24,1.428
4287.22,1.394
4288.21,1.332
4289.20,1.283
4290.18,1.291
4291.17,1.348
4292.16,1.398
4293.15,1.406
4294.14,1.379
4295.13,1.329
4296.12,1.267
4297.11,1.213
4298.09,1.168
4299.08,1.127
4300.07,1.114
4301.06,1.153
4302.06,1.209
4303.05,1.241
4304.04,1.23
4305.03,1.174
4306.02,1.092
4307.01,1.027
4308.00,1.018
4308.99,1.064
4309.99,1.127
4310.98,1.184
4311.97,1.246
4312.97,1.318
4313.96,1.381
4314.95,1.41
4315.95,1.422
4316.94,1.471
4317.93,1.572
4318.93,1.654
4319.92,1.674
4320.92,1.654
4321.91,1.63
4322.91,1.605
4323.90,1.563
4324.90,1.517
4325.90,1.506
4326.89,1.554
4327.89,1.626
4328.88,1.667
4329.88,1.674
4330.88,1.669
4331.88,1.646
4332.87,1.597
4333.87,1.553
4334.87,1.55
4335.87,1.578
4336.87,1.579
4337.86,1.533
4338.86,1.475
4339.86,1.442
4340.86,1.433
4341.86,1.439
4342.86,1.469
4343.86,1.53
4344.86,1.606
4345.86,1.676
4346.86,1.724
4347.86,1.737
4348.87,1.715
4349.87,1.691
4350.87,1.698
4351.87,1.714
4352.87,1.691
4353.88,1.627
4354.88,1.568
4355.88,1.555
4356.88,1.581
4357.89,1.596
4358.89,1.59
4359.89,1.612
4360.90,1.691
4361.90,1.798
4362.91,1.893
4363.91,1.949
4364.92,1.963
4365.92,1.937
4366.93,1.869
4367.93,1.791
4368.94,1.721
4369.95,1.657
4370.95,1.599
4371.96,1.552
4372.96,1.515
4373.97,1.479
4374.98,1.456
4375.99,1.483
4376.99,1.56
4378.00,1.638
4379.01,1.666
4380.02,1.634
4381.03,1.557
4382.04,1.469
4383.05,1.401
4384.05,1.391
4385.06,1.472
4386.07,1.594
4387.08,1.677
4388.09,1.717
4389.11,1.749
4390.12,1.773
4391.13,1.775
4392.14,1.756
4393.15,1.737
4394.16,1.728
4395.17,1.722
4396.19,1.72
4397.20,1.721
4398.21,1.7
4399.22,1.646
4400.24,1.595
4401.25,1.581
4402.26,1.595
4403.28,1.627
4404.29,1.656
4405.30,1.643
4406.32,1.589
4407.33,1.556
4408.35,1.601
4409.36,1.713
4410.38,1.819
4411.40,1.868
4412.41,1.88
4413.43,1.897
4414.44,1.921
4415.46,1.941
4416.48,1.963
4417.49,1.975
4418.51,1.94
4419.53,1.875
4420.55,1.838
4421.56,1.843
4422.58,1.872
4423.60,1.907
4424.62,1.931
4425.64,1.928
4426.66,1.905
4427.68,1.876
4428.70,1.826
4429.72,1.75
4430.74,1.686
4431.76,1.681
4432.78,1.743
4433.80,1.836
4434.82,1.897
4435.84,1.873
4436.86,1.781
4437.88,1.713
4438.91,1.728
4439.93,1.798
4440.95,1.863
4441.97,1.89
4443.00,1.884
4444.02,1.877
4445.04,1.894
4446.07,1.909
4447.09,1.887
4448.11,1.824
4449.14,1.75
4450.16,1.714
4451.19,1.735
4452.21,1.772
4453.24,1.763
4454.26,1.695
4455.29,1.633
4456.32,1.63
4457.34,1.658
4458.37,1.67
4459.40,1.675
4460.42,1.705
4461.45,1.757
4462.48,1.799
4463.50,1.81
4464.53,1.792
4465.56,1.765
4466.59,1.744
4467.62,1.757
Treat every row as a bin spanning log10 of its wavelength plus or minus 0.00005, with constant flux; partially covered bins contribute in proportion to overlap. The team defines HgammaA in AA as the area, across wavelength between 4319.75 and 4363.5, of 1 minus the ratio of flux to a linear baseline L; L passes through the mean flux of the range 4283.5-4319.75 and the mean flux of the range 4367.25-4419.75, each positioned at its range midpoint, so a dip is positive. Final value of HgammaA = -4.6 AA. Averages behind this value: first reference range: 1.29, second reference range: 1.68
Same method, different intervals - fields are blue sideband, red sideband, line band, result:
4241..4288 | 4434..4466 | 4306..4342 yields 3.14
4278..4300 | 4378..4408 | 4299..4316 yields 2.52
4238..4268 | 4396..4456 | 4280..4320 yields 8.80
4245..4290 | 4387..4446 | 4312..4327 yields 0.75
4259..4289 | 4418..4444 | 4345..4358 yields -0.20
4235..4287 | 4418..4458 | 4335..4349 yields 0.82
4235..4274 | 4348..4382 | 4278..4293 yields 2.04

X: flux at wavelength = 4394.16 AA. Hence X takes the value 1.728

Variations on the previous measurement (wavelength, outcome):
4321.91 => 1.63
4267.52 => 1.62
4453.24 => 1.763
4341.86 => 1.439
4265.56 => 1.591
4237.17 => 1.487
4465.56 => 1.765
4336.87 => 1.579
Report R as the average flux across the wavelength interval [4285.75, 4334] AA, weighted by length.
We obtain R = 1.38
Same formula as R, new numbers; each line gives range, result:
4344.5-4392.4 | 1.66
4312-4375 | 1.61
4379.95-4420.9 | 1.71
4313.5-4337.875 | 1.57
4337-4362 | 1.6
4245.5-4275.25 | 1.56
